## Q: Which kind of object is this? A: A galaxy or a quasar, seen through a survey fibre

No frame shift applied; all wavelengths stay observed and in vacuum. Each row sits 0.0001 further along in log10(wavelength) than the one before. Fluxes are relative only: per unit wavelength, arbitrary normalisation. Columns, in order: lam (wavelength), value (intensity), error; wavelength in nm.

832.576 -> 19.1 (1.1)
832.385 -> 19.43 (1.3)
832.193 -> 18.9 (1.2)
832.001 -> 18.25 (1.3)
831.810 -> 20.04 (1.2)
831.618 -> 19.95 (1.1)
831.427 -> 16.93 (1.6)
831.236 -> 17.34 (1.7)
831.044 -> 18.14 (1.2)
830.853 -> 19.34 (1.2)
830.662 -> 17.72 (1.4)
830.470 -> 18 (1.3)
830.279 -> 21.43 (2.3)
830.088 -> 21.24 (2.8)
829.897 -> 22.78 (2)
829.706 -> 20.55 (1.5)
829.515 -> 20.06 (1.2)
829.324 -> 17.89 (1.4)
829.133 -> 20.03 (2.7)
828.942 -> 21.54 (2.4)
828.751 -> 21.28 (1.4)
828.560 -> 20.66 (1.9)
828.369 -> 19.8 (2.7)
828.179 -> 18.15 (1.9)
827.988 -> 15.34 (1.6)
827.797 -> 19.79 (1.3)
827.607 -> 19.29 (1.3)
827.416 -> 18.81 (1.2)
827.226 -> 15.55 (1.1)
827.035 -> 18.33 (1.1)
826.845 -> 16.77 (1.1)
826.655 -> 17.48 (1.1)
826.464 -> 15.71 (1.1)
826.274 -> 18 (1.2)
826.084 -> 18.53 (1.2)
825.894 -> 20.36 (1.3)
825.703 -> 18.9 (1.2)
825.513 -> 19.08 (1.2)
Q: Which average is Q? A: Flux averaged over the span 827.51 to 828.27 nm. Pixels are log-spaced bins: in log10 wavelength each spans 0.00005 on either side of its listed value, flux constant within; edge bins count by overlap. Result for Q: 18.1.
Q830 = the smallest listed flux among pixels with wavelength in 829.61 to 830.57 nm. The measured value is 18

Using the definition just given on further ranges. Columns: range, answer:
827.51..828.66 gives 15.34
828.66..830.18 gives 17.89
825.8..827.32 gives 15.55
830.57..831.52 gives 16.93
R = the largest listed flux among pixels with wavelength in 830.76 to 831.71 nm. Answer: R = 19.95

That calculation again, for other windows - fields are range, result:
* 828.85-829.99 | 22.78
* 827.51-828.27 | 19.79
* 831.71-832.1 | 20.04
